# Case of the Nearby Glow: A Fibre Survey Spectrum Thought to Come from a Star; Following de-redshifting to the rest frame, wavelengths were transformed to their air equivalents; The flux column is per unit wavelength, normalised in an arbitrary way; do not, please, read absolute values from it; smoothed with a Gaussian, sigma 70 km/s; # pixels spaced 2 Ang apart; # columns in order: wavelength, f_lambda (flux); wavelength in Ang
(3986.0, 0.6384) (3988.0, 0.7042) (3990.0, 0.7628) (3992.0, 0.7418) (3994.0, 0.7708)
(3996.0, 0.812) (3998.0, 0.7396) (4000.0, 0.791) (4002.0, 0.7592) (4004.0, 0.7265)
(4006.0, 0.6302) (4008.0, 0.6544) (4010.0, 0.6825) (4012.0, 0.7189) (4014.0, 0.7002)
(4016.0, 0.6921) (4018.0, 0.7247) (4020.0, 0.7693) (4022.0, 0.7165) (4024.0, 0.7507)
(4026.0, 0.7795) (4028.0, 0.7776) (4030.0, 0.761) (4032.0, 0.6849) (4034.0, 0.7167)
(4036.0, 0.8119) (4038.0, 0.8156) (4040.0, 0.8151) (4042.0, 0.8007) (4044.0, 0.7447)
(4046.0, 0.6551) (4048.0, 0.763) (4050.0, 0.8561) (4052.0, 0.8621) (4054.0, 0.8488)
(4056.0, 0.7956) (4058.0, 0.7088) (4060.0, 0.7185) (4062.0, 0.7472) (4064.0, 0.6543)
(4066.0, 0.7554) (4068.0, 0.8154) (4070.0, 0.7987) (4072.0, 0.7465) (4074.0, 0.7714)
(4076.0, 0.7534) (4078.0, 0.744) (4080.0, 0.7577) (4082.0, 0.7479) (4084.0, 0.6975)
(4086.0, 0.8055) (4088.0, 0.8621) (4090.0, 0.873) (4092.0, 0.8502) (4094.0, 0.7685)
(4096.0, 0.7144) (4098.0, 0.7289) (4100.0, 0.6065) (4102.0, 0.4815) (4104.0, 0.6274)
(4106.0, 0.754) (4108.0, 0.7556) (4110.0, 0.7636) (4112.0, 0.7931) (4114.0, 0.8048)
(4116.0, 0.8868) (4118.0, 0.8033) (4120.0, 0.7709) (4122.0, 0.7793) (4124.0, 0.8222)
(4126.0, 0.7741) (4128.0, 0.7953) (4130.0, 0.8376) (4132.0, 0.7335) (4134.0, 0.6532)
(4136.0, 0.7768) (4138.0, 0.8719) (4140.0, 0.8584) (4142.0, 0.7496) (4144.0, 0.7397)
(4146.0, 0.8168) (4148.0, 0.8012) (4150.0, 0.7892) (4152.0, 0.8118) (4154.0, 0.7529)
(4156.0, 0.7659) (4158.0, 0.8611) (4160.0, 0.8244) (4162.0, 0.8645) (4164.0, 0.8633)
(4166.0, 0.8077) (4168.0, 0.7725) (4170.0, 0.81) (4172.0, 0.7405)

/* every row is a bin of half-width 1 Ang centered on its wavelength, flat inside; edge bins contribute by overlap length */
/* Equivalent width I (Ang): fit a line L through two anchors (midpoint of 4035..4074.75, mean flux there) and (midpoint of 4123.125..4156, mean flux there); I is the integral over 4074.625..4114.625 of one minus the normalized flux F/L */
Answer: 1.82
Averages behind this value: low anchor 0.774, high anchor 0.786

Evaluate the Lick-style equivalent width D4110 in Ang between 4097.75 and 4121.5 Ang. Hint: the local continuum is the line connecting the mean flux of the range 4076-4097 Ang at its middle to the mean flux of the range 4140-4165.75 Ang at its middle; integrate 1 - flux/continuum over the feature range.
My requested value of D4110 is 1.72 Ang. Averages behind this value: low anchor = 0.781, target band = 0.732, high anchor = 0.806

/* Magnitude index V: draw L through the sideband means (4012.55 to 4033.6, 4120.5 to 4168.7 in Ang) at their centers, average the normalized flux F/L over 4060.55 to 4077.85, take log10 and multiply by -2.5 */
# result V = 0.01 mag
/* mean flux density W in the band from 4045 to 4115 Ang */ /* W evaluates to 0.754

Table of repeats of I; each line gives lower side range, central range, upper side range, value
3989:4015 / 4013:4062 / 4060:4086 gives -1.38 Ang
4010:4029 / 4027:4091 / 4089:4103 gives -4.01 Ang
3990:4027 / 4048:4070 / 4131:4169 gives -0.65 Ang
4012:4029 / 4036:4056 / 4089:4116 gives -1.59 Ang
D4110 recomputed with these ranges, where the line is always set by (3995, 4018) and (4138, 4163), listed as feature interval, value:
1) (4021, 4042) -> -0.87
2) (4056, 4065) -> 0.41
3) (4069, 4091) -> -0.42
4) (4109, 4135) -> 0.08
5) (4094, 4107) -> 1.92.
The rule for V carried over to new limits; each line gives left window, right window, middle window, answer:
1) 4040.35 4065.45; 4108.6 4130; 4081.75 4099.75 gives 0.01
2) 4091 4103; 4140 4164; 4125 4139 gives -0.02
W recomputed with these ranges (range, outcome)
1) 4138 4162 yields 0.803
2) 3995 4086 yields 0.751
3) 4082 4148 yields 0.768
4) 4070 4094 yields 0.783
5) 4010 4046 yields 0.747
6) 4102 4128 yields 0.767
